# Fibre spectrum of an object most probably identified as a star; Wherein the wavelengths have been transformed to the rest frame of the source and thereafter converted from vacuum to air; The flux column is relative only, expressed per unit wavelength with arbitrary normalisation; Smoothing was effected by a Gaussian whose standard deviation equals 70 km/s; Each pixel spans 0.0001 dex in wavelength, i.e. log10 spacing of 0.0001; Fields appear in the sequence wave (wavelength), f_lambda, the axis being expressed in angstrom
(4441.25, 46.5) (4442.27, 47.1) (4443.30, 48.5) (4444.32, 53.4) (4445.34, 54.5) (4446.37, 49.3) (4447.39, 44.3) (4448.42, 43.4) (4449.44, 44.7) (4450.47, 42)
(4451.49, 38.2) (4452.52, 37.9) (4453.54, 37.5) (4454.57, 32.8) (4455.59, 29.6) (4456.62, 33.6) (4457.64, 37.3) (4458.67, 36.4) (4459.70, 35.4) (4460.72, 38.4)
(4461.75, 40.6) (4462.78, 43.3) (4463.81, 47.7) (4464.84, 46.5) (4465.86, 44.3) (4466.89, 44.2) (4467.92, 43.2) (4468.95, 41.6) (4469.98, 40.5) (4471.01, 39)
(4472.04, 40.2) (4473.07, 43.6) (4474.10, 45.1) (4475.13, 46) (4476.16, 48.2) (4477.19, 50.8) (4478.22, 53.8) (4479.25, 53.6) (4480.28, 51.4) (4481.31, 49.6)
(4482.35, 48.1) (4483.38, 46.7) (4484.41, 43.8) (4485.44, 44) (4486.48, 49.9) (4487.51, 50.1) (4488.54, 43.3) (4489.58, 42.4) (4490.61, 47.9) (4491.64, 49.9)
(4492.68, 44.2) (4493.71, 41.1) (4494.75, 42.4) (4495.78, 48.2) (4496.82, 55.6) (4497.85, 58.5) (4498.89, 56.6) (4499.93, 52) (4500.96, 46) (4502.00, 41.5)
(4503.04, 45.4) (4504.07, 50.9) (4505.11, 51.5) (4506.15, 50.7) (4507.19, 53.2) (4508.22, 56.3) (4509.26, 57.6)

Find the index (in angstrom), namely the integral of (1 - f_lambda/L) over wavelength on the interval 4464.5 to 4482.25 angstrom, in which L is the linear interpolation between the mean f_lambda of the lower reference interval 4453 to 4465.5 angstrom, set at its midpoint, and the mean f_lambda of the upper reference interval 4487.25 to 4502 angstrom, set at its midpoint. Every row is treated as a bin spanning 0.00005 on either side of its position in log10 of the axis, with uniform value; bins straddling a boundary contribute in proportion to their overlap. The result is -1.6 angstrom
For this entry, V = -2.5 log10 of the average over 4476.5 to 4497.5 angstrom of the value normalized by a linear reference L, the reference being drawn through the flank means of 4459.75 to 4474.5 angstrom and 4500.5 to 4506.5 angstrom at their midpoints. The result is -0.06 mag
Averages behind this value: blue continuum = 42.5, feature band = 47.9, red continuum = 47.6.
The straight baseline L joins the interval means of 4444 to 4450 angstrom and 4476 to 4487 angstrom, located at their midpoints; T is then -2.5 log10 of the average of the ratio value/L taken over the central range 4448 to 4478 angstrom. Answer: 0.177 mag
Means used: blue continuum 48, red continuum 49.1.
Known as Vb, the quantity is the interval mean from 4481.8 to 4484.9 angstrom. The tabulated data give 46.2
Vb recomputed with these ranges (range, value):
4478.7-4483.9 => 49.9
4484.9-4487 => 46.9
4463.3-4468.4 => 45.2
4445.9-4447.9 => 46.8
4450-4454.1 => 38.8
